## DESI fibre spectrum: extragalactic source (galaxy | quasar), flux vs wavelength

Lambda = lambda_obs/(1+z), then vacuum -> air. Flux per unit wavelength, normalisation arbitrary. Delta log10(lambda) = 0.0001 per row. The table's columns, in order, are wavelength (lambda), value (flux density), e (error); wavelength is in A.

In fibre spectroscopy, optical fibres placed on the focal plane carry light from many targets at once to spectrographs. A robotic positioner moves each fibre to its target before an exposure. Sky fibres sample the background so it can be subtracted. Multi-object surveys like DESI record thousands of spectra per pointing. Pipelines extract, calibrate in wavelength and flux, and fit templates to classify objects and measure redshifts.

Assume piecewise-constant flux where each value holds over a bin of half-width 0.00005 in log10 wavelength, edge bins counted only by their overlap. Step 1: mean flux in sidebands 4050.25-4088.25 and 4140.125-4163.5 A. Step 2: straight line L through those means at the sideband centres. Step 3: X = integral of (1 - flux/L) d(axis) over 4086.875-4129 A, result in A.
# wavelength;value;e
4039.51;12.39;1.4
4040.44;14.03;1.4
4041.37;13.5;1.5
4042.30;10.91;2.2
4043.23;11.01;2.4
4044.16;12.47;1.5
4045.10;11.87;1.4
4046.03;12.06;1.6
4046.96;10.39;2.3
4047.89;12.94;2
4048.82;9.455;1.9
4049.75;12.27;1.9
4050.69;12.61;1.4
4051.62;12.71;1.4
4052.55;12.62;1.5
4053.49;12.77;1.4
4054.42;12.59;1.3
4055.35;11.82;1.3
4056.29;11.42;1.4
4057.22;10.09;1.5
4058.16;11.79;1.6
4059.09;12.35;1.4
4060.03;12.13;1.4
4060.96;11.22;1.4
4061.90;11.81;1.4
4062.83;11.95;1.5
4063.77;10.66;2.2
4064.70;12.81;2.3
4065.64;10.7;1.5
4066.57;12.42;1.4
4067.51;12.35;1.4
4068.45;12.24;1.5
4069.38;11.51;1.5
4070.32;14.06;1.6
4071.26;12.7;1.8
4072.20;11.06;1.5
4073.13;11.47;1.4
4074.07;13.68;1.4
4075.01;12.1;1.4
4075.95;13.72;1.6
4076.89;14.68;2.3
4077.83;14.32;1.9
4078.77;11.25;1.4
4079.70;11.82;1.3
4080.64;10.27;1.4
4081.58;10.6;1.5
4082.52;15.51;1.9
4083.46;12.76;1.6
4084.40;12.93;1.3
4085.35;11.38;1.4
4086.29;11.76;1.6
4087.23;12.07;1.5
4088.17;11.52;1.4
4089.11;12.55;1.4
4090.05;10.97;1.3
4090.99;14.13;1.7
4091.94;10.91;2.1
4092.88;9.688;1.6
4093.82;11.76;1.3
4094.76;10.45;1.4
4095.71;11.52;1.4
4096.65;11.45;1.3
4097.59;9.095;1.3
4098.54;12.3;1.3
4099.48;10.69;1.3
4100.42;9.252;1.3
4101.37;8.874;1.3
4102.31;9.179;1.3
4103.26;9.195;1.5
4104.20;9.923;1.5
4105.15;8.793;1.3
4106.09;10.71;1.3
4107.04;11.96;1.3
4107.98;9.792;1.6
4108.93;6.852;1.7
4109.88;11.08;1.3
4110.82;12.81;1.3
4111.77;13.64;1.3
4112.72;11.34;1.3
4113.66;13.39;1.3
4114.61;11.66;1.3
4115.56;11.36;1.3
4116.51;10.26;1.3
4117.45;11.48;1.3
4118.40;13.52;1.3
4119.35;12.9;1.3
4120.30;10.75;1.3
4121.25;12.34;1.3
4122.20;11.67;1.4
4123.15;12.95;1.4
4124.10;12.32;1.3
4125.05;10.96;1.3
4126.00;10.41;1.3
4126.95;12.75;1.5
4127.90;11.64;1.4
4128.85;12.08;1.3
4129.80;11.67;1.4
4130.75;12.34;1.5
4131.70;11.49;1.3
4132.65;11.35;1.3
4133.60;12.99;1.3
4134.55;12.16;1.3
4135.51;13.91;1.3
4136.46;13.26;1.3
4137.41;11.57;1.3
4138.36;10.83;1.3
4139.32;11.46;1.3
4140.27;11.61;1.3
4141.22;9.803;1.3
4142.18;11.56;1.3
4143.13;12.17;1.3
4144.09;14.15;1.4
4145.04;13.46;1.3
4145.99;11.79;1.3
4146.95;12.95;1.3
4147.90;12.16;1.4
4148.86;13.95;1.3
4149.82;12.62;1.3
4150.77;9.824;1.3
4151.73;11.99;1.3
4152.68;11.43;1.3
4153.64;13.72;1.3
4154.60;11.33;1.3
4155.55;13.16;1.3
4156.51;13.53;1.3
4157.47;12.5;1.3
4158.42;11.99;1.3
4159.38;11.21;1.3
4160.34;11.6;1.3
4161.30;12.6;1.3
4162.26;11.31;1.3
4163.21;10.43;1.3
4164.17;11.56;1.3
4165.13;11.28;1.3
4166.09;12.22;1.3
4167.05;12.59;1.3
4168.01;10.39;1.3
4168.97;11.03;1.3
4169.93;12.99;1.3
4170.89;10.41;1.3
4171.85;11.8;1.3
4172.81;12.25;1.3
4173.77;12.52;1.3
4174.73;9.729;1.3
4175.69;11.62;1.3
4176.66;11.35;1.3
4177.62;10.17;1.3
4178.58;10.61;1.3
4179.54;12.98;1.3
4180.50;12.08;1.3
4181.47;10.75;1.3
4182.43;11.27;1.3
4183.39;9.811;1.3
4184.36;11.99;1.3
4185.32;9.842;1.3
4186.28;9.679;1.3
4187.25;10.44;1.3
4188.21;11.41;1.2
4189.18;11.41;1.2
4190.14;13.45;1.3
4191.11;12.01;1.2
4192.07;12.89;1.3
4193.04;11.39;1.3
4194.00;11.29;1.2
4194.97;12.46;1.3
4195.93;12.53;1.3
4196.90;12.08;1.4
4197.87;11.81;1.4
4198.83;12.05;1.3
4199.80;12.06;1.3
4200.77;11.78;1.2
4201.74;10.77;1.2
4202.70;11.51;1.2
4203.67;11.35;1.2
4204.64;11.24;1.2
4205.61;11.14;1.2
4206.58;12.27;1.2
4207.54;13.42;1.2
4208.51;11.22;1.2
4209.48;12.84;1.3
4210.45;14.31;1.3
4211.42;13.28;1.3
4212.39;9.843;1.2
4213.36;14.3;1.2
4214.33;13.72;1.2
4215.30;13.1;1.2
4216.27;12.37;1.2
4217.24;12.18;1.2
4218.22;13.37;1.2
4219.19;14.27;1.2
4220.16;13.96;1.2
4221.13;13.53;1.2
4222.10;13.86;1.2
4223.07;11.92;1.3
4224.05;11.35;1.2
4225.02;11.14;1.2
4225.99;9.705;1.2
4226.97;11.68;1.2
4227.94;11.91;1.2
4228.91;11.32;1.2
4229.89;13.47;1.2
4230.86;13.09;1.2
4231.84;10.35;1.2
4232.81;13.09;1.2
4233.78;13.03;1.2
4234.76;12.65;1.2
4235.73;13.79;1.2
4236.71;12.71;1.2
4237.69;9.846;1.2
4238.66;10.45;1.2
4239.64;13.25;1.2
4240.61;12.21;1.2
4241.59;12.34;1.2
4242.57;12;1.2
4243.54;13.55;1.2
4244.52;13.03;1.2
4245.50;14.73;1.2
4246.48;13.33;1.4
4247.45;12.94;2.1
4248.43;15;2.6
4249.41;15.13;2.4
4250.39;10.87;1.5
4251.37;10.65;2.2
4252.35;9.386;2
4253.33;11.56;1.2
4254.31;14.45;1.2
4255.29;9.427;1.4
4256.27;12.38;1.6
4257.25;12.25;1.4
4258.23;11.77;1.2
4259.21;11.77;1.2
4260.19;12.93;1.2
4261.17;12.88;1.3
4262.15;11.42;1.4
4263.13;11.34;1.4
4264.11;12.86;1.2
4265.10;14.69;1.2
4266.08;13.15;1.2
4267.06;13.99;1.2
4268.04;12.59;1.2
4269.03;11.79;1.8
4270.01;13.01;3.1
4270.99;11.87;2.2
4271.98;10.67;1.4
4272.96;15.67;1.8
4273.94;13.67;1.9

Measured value 3.3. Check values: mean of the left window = 12.2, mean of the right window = 12.1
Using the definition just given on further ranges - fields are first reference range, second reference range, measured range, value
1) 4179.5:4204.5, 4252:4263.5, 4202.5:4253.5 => -3.2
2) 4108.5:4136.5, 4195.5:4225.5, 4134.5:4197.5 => 1.8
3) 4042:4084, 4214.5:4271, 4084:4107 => 2.4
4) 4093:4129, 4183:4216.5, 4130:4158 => -2.0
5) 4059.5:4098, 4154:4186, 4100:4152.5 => 0.8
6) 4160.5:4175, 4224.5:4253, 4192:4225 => -1.1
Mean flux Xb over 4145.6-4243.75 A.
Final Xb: 12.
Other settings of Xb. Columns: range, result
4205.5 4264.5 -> 12.4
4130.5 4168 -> 12.1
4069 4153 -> 11.7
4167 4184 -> 11.3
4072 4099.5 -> 12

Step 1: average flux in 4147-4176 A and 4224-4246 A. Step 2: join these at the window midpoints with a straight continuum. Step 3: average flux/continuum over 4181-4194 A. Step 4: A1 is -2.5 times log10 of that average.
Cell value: 0.069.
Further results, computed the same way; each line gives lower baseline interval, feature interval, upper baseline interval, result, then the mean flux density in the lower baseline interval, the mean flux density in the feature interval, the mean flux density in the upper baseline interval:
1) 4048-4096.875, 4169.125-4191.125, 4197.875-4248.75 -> 0.09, 12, 11.3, 12.4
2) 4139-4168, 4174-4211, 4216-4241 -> 0.05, 12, 11.6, 12.3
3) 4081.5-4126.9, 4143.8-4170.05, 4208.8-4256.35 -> -0.03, 11.3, 12.1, 12.5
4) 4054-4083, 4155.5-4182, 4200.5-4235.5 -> 0.06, 12.2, 11.6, 12.4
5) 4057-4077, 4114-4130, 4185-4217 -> 0.02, 12.1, 11.8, 12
